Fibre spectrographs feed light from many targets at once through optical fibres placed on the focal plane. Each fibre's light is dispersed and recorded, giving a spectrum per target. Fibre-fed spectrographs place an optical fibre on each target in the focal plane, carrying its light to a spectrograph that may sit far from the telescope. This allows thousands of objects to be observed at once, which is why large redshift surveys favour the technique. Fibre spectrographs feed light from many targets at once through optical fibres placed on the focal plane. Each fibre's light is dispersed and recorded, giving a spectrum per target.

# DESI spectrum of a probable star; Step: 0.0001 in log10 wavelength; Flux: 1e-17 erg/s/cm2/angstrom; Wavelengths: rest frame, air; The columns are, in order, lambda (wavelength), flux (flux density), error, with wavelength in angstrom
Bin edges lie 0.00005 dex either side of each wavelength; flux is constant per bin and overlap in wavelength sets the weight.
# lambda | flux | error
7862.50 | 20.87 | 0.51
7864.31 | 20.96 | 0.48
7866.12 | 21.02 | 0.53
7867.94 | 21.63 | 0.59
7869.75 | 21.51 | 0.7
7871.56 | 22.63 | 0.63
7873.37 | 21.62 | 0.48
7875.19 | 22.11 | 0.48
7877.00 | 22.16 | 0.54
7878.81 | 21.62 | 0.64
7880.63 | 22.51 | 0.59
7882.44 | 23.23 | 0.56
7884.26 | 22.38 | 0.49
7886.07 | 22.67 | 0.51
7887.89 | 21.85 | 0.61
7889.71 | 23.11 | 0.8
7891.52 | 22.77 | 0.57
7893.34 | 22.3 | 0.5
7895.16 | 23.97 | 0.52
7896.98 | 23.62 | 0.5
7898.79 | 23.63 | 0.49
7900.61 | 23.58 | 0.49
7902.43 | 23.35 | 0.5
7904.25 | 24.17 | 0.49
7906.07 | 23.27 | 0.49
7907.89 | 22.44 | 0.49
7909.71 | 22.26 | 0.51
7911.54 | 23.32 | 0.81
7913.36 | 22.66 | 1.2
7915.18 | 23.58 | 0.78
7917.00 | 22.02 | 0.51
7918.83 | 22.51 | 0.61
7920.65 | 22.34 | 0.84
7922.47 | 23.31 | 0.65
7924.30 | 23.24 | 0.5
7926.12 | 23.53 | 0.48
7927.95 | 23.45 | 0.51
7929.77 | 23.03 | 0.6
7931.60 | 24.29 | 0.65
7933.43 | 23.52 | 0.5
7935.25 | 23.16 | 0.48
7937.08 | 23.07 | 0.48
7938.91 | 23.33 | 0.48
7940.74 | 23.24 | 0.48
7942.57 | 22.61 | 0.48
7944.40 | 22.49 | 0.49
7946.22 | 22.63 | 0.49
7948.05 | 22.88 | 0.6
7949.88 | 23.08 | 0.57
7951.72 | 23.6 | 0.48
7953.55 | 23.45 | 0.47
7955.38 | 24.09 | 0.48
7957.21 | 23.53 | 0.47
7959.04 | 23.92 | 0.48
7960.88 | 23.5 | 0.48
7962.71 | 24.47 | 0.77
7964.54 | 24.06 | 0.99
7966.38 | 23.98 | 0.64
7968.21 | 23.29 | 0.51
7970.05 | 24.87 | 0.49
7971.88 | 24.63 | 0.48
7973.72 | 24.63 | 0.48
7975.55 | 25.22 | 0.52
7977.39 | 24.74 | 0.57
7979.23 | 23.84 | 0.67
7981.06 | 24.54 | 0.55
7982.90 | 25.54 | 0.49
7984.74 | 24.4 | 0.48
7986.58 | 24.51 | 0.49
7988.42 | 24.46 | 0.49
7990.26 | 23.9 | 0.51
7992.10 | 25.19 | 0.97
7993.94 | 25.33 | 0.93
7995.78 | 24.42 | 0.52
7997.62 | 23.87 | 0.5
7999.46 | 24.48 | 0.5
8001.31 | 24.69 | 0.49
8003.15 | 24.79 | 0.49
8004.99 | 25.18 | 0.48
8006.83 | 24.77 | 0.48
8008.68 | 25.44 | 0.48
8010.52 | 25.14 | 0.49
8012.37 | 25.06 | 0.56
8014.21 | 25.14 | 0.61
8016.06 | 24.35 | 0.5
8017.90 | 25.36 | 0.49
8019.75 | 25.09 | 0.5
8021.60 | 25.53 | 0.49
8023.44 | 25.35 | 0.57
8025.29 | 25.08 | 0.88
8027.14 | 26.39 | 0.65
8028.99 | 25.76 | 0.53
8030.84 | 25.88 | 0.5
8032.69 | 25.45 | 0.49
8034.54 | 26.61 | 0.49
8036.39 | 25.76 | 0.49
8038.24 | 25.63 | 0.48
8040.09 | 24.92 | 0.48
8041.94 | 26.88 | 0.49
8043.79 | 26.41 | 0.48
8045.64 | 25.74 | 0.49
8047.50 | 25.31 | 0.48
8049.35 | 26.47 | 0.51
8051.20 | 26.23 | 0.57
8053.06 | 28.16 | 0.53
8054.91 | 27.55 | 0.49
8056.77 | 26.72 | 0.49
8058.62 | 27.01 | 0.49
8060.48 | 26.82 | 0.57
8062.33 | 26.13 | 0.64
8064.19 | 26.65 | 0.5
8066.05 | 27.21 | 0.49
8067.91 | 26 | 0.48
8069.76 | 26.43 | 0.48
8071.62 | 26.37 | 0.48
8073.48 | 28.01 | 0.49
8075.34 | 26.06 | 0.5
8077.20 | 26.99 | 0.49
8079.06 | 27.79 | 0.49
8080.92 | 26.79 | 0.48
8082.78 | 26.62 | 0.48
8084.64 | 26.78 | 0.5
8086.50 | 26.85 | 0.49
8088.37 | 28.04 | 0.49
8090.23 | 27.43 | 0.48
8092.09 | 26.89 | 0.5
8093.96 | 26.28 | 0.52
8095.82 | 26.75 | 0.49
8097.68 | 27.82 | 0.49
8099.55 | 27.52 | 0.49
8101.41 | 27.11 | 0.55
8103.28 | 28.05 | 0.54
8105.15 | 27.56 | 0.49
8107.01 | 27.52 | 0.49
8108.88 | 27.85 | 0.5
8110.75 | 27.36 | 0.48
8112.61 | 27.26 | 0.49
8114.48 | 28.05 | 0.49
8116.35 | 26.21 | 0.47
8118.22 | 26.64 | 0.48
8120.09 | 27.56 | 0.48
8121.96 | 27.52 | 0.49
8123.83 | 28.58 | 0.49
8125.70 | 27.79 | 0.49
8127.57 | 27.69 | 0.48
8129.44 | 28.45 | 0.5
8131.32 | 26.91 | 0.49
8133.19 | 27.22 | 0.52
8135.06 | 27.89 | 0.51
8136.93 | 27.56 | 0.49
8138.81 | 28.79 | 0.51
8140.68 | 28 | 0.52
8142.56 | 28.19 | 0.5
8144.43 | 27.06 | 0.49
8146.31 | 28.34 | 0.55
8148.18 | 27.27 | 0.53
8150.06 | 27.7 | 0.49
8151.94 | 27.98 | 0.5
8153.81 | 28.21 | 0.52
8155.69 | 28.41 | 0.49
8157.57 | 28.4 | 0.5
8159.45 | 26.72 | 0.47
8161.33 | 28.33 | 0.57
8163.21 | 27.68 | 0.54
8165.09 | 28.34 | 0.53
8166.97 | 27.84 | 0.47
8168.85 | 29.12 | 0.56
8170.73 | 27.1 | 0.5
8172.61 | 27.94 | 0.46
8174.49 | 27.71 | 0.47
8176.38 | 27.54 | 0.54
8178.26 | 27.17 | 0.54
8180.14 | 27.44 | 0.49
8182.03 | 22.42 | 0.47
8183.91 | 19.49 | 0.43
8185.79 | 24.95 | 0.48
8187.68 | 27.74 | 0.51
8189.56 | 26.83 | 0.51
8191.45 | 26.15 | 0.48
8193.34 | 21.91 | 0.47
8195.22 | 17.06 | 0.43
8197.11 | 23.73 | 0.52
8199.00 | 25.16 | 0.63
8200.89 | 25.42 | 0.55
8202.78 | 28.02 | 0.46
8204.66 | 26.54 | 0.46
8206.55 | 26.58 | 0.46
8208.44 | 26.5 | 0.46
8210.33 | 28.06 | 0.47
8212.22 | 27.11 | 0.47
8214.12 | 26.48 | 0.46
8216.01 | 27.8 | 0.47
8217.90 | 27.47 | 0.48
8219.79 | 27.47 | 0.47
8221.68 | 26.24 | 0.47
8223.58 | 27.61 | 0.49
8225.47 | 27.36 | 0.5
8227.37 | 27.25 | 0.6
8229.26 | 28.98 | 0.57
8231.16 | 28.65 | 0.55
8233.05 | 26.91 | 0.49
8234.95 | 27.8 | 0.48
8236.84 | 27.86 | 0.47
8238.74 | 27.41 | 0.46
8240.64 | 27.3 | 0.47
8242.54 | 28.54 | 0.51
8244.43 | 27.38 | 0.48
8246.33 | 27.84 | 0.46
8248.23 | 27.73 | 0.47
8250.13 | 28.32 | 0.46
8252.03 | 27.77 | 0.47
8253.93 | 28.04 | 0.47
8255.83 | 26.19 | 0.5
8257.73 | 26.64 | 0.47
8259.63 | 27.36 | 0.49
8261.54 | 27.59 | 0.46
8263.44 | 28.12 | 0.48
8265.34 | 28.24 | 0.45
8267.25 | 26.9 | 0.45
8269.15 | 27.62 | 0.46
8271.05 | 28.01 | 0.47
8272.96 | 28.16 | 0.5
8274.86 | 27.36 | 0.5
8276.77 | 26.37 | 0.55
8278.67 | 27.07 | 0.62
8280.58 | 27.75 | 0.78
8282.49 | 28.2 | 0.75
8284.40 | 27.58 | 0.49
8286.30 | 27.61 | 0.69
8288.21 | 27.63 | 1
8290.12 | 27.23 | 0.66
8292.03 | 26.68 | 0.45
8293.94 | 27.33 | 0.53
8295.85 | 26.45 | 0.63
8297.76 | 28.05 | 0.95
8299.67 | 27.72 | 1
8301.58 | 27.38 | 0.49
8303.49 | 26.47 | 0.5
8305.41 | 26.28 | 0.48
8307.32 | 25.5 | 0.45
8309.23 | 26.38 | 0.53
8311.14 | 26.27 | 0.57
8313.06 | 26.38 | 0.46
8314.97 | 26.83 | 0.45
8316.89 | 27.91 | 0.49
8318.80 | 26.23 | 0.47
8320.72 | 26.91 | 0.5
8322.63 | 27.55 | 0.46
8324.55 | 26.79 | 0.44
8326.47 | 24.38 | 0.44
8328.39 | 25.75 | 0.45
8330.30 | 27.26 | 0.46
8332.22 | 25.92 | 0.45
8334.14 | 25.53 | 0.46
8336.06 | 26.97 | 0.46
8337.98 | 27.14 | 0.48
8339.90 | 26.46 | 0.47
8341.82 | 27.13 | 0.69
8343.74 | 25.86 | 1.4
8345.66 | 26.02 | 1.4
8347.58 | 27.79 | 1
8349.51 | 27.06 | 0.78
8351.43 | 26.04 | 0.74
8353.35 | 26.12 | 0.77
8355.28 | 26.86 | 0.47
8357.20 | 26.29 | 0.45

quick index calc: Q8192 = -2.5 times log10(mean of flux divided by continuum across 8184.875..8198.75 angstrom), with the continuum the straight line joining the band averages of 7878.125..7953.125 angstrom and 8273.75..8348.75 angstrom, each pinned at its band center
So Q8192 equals 0.069 mag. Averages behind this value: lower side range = 23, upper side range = 26.8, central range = 24.1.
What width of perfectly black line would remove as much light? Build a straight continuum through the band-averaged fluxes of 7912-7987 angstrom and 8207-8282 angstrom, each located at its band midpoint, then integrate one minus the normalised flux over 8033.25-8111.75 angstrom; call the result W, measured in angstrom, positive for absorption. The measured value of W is -4.9 angstrom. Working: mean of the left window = 23.6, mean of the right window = 27.5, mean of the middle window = 26.8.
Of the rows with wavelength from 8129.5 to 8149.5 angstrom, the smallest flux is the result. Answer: 26.91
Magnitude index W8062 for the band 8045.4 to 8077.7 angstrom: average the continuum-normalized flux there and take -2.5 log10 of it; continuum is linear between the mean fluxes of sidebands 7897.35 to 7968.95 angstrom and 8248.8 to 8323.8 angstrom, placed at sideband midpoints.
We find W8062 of -0.082 mag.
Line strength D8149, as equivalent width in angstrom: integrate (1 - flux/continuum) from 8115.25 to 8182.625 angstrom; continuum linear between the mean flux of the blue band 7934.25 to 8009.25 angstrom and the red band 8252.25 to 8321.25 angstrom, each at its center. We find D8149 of -4.70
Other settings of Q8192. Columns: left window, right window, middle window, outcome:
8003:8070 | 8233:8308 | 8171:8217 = 0.05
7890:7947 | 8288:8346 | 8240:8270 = -0.06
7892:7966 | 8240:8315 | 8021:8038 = -0.06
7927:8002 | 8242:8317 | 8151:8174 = -0.08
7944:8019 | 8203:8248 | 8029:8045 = -0.04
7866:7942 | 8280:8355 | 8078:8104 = -0.11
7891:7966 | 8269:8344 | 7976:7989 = -0.04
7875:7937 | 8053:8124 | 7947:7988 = 0.01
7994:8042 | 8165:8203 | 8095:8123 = -0.08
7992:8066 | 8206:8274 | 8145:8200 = 0.02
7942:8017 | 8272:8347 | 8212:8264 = -0.05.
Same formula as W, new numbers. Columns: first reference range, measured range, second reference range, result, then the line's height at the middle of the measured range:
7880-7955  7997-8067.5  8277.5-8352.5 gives -4.7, 24.1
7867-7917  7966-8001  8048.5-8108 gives 0.4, 24.8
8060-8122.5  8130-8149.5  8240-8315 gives -0.4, 27.1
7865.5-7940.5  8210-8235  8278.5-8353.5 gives -1.5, 25.9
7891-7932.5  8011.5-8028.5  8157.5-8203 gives -0.7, 24.3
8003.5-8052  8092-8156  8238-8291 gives -3.0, 26.4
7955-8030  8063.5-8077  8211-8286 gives -0.6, 25.6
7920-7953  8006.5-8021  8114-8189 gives -0.2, 24.7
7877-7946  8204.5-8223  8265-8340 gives -0.7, 26.1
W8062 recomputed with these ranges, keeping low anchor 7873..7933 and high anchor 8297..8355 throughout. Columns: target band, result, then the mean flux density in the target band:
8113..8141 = -0.11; 27.6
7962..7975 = -0.04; 24.3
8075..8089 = -0.11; 27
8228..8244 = -0.08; 27.9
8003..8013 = -0.06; 25.1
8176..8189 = 0.01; 25.2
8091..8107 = -0.11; 27.3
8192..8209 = 0.04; 24.5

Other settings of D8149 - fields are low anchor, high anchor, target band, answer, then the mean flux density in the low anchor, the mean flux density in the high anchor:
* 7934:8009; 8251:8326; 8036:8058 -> -1.3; 24.1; 27.2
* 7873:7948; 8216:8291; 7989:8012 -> -0.6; 22.9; 27.6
